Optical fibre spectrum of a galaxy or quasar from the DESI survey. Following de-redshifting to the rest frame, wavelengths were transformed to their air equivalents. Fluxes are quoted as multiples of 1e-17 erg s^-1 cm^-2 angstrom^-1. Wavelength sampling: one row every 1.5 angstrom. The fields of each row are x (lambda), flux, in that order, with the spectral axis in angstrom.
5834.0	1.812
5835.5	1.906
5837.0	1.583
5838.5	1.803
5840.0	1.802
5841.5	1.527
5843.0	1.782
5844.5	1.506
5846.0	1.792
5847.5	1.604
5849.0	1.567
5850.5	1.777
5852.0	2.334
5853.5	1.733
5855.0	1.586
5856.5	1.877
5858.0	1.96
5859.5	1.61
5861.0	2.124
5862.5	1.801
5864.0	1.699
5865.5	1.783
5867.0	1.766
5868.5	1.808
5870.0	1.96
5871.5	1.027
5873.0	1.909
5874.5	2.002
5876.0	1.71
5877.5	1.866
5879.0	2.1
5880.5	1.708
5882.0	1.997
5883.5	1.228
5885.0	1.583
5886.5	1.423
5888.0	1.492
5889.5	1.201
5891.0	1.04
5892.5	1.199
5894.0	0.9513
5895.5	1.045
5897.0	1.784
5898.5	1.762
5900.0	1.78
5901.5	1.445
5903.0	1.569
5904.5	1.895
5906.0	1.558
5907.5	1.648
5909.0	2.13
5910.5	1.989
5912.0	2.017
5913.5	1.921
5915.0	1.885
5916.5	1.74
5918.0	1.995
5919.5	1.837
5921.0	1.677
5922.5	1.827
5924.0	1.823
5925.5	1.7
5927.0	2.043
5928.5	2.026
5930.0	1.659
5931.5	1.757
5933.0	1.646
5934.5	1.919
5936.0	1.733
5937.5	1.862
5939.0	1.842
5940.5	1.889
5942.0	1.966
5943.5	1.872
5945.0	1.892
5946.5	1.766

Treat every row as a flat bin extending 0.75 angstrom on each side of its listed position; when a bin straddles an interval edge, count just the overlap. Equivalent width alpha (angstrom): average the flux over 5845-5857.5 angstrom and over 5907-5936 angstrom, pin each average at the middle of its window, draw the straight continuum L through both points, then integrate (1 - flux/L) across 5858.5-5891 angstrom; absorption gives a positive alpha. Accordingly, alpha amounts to 2.0 angstrom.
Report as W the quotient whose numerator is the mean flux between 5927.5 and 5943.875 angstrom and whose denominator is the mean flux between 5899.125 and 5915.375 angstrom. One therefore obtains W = 1.0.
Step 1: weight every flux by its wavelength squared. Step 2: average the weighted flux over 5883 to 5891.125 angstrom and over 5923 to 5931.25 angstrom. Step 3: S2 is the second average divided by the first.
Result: 1.4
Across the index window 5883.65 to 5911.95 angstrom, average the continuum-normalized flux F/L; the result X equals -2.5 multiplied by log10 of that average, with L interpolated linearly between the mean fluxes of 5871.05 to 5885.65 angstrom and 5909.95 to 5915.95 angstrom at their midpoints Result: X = 0.21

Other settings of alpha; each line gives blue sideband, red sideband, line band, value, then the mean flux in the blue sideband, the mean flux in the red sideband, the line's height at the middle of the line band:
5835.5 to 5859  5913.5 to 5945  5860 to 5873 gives 0.1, 1.75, 1.84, 1.77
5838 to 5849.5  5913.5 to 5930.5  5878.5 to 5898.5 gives 3.6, 1.67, 1.84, 1.77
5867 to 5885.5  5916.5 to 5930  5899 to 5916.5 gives 0.1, 1.74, 1.85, 1.81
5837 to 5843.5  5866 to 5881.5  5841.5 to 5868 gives -0.5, 1.71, 1.79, 1.74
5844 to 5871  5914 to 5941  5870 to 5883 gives 0.1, 1.79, 1.83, 1.8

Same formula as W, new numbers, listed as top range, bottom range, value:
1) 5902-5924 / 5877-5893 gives 1.20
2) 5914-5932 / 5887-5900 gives 1.37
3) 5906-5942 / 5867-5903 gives 1.18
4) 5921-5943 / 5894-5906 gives 1.17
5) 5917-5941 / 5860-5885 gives 1.03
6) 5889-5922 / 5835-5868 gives 0.93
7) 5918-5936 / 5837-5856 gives 1.05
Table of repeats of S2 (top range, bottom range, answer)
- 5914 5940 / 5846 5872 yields 1.05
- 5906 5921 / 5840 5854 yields 1.10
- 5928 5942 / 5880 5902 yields 1.28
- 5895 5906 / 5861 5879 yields 0.92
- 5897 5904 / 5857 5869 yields 0.93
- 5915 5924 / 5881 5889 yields 1.20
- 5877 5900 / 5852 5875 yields 0.84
